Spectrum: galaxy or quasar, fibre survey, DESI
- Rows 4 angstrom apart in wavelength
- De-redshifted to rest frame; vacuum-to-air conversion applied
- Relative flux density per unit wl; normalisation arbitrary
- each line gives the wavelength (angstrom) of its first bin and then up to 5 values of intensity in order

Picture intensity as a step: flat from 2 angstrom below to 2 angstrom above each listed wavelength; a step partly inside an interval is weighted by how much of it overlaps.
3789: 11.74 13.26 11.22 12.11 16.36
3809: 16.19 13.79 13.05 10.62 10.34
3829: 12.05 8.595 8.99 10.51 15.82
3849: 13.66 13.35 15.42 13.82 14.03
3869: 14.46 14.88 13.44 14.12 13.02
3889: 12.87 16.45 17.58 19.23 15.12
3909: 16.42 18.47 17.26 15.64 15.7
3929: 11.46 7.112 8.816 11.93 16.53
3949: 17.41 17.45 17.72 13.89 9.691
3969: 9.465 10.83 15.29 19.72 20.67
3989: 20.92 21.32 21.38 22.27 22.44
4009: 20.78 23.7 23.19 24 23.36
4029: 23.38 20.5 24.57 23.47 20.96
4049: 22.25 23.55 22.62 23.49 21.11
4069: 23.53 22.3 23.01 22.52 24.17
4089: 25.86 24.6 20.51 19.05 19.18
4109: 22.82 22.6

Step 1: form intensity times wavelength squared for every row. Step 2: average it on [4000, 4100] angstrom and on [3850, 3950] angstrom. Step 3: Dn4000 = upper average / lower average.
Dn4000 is 1.70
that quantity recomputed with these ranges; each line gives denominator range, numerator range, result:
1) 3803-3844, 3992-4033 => 2.04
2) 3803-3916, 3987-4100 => 1.77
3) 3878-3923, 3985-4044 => 1.49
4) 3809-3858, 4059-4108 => 2.07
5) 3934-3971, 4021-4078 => 1.77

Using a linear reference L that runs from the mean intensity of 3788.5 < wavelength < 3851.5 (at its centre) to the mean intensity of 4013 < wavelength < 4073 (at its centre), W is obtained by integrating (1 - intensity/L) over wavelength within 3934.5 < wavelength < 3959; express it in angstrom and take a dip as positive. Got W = 4.8 angstrom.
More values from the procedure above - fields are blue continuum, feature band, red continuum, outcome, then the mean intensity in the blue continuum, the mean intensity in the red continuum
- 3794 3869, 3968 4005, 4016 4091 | 2.9 angstrom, 12.8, 23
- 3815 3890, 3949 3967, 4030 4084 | 2.9 angstrom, 12.8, 22.6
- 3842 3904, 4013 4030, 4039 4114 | -2.6 angstrom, 14.7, 22.5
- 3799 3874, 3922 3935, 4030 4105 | 3.9 angstrom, 13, 22.6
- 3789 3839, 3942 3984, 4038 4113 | 7.4 angstrom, 12.2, 22.5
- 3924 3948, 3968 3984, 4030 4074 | 1.3 angstrom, 12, 22.6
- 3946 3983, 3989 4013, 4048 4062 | -5.0 angstrom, 14.7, 23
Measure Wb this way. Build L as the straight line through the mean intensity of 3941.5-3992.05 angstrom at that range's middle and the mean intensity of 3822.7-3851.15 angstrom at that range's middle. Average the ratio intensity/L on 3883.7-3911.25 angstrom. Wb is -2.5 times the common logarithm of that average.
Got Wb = -0.18 mag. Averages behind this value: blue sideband 11.4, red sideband 15.8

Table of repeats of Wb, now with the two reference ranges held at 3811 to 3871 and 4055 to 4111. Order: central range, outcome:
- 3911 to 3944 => 0.194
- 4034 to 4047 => -0.104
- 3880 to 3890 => 0.083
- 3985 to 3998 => -0.130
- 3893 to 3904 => -0.188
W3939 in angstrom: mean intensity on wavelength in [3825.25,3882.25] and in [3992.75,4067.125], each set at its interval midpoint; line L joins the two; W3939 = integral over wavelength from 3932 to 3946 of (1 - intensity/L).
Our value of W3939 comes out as 5.3 angstrom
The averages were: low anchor 13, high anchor 22.6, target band 11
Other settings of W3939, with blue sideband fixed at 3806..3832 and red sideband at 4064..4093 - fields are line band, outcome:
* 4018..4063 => -2.3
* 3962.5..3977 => 6.2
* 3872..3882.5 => 0.7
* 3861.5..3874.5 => 0.3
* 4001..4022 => -2.1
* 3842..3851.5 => -0.3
